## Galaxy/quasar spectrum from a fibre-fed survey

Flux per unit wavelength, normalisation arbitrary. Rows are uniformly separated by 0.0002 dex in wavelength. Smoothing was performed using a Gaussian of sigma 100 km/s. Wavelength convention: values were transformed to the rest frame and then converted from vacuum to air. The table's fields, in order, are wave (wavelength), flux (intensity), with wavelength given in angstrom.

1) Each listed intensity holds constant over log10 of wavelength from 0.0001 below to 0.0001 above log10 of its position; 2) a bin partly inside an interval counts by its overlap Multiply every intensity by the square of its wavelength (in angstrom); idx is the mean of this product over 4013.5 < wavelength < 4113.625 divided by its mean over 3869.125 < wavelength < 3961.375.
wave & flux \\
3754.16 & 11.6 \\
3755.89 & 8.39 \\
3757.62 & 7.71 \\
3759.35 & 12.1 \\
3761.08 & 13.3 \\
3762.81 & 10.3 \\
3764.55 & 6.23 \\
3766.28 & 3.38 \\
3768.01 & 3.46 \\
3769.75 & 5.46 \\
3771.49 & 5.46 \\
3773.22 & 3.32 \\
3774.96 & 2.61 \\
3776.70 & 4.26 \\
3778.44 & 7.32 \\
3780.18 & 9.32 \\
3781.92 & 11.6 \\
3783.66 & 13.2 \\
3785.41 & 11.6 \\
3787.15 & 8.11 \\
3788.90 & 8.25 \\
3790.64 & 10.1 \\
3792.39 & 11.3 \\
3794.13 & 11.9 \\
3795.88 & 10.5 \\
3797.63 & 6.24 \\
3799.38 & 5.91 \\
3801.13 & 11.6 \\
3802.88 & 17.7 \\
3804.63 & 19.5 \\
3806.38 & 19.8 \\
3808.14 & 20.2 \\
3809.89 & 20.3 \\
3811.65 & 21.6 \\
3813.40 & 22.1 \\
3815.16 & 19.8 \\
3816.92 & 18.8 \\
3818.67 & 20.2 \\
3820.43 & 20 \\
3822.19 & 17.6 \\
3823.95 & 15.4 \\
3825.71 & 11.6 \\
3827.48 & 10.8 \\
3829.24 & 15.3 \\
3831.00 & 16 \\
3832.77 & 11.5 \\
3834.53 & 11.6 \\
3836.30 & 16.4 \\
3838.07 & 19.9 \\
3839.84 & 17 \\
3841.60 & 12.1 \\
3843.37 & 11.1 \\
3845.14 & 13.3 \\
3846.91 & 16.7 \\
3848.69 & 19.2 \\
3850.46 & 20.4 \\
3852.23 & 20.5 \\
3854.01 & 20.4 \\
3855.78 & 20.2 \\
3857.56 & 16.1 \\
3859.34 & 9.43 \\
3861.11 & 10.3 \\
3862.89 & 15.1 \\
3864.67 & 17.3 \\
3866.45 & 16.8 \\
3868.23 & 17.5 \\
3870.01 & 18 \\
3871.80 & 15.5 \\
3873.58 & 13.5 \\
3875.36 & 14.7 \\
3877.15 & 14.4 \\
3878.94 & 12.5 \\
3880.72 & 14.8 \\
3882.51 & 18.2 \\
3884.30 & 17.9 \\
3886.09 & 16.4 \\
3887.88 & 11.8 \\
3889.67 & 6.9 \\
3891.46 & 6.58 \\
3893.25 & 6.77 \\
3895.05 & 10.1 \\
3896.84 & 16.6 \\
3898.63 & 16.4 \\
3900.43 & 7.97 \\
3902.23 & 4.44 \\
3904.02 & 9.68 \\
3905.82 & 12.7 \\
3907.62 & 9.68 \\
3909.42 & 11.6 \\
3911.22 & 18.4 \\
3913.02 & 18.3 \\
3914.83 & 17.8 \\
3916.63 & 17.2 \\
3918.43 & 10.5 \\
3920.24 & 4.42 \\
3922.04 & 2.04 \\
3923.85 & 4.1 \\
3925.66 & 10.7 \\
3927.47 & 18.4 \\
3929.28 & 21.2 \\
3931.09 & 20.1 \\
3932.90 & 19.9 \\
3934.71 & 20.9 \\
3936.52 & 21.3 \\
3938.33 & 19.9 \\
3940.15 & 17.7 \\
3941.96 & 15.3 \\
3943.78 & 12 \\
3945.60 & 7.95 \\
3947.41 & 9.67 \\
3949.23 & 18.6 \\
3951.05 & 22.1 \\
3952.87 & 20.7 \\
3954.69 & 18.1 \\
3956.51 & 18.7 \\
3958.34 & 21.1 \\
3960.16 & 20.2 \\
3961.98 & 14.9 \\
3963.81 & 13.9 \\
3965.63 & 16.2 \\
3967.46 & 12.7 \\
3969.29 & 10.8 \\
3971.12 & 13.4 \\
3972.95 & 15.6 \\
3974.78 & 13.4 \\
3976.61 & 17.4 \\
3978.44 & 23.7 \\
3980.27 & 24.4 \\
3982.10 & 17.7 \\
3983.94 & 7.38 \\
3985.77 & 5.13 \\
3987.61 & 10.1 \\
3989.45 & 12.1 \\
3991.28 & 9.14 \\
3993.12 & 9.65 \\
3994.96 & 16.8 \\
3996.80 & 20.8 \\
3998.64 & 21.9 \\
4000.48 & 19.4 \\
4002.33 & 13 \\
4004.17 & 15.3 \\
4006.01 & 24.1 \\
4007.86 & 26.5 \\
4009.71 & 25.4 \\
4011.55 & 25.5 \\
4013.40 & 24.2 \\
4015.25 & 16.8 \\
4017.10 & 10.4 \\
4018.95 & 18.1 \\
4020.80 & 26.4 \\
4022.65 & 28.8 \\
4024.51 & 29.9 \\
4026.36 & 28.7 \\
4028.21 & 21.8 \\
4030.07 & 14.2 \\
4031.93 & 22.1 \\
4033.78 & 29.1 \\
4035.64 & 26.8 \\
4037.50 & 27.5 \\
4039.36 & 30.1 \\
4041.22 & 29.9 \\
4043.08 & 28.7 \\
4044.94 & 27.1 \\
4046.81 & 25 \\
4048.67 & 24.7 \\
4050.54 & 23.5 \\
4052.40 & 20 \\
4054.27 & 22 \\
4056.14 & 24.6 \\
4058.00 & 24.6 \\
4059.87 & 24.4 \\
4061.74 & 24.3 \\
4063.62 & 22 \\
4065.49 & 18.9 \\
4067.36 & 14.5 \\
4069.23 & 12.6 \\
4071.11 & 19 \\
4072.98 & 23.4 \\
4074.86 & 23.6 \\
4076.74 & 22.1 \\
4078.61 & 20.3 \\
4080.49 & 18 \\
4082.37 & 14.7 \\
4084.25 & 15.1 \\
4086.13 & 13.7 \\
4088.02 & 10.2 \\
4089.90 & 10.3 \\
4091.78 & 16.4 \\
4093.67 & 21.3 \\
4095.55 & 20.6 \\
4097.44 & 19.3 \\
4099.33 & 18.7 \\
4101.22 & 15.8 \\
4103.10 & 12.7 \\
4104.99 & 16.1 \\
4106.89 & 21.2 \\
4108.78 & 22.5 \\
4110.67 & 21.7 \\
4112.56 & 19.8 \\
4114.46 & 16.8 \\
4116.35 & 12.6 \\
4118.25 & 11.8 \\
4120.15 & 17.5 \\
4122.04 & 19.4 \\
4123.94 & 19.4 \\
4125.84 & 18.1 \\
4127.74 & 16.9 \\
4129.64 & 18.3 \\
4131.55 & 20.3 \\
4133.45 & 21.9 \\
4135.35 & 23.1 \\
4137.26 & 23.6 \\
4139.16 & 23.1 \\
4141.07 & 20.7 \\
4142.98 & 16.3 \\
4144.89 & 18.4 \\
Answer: 1.57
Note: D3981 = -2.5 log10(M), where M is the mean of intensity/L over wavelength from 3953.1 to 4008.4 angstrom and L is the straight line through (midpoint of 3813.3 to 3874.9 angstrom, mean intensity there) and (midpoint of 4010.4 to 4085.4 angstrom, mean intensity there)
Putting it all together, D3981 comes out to 0.26 mag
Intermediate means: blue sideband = 16.1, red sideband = 22.6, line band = 16.1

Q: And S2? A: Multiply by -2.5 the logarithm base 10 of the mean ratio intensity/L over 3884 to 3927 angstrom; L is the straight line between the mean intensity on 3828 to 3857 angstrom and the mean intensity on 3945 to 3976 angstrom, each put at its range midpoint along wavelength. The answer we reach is 0.39 mag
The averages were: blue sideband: 16.3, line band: 11.2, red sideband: 15.9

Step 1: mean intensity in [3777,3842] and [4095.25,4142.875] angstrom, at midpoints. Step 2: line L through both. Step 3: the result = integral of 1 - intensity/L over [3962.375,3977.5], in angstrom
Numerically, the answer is 2.2 angstrom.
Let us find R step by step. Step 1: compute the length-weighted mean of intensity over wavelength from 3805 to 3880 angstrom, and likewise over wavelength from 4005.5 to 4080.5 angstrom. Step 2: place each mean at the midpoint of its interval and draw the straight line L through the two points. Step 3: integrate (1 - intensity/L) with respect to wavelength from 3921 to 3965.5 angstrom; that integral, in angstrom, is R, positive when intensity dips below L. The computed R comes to 8.3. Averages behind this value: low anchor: 16.5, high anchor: 23.2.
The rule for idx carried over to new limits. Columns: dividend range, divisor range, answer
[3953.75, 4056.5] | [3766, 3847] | 1.72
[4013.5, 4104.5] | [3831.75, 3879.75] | 1.49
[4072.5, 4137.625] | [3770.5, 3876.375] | 1.46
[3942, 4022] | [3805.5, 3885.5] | 1.10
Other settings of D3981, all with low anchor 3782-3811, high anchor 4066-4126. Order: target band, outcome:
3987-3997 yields 0.249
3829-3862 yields -0.148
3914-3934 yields 0.116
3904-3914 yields 0.069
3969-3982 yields -0.109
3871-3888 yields -0.068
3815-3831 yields -0.228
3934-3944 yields -0.203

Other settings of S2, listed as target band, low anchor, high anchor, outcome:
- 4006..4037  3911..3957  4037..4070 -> -0.10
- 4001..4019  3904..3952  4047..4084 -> -0.09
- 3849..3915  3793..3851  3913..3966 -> 0.11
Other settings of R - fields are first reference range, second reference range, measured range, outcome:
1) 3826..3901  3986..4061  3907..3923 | 4.41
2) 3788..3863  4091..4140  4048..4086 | -4.60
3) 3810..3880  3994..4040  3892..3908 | 6.85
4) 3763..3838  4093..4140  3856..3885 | -2.90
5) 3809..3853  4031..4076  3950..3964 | 1.15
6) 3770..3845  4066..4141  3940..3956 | -0.19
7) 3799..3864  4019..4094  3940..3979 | 7.13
